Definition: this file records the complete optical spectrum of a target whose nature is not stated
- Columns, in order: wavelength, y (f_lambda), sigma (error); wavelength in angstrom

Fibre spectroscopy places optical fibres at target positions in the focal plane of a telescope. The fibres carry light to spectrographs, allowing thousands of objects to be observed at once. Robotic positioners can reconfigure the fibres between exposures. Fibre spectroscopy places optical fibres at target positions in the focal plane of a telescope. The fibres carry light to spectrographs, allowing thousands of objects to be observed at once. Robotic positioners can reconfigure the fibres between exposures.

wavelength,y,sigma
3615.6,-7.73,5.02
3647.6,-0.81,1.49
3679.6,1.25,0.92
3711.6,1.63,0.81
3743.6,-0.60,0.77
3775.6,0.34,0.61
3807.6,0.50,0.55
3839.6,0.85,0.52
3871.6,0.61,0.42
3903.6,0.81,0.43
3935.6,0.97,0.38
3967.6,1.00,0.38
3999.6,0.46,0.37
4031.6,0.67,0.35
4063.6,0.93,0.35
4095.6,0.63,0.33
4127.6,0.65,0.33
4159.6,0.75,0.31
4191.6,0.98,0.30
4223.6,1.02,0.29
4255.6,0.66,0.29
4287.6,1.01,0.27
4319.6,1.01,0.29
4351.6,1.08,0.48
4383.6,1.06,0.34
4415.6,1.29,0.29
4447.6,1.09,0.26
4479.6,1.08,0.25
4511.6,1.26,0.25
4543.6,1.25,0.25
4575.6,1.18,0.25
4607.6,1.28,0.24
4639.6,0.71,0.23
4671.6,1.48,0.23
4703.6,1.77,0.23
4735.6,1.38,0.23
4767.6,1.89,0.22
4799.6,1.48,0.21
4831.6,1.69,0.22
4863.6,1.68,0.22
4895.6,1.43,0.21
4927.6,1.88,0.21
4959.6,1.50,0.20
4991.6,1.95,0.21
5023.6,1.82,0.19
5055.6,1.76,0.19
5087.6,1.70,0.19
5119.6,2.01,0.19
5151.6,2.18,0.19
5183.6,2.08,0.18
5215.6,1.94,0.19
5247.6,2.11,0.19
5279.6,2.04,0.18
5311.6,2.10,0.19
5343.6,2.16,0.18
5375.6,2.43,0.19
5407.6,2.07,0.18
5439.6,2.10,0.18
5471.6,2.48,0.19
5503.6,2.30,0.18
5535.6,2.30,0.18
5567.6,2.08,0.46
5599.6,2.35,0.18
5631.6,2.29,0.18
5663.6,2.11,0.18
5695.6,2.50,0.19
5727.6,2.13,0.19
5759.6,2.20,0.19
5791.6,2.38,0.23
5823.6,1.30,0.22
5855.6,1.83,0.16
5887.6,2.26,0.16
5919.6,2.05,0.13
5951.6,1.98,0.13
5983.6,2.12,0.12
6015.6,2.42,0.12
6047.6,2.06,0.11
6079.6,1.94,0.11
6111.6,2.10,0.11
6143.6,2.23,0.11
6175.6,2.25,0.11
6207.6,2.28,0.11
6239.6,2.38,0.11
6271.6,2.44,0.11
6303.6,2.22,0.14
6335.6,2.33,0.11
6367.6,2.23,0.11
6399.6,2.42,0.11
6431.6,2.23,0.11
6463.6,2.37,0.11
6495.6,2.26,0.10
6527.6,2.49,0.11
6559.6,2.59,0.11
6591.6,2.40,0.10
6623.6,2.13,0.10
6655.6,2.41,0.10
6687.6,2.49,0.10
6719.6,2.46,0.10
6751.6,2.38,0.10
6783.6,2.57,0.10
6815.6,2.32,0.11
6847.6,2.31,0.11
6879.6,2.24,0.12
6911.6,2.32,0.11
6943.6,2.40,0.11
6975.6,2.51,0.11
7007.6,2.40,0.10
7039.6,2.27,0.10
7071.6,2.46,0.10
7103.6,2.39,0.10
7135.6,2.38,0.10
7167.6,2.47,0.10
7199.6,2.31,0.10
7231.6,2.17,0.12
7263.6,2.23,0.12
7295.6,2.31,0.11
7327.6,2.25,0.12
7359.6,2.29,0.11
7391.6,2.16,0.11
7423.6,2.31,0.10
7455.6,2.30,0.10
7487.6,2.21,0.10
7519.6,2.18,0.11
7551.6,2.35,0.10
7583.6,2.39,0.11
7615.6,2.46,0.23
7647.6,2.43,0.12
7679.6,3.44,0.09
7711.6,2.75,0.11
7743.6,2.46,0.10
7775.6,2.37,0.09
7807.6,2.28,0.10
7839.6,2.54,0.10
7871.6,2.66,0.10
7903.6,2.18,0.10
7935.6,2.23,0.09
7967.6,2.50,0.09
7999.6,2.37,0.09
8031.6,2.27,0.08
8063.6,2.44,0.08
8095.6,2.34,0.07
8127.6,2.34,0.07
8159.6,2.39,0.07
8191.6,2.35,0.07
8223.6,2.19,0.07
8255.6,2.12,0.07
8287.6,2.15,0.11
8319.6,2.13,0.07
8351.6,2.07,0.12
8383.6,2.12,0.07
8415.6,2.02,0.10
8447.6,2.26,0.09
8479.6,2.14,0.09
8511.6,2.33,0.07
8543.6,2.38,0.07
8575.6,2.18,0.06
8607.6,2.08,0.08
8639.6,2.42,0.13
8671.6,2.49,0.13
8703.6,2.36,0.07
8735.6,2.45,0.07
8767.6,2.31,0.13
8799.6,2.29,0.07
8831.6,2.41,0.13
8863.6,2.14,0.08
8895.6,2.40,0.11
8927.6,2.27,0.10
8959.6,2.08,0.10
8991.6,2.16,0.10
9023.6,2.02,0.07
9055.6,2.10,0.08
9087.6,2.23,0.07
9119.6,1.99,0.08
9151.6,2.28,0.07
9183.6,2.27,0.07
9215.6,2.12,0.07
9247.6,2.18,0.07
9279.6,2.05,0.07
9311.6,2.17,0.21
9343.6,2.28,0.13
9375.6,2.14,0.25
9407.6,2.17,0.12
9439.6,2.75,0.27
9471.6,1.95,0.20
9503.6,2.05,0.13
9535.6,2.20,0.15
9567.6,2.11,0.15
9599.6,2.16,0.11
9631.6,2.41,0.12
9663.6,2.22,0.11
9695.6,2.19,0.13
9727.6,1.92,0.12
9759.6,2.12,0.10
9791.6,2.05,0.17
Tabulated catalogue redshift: 0.17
